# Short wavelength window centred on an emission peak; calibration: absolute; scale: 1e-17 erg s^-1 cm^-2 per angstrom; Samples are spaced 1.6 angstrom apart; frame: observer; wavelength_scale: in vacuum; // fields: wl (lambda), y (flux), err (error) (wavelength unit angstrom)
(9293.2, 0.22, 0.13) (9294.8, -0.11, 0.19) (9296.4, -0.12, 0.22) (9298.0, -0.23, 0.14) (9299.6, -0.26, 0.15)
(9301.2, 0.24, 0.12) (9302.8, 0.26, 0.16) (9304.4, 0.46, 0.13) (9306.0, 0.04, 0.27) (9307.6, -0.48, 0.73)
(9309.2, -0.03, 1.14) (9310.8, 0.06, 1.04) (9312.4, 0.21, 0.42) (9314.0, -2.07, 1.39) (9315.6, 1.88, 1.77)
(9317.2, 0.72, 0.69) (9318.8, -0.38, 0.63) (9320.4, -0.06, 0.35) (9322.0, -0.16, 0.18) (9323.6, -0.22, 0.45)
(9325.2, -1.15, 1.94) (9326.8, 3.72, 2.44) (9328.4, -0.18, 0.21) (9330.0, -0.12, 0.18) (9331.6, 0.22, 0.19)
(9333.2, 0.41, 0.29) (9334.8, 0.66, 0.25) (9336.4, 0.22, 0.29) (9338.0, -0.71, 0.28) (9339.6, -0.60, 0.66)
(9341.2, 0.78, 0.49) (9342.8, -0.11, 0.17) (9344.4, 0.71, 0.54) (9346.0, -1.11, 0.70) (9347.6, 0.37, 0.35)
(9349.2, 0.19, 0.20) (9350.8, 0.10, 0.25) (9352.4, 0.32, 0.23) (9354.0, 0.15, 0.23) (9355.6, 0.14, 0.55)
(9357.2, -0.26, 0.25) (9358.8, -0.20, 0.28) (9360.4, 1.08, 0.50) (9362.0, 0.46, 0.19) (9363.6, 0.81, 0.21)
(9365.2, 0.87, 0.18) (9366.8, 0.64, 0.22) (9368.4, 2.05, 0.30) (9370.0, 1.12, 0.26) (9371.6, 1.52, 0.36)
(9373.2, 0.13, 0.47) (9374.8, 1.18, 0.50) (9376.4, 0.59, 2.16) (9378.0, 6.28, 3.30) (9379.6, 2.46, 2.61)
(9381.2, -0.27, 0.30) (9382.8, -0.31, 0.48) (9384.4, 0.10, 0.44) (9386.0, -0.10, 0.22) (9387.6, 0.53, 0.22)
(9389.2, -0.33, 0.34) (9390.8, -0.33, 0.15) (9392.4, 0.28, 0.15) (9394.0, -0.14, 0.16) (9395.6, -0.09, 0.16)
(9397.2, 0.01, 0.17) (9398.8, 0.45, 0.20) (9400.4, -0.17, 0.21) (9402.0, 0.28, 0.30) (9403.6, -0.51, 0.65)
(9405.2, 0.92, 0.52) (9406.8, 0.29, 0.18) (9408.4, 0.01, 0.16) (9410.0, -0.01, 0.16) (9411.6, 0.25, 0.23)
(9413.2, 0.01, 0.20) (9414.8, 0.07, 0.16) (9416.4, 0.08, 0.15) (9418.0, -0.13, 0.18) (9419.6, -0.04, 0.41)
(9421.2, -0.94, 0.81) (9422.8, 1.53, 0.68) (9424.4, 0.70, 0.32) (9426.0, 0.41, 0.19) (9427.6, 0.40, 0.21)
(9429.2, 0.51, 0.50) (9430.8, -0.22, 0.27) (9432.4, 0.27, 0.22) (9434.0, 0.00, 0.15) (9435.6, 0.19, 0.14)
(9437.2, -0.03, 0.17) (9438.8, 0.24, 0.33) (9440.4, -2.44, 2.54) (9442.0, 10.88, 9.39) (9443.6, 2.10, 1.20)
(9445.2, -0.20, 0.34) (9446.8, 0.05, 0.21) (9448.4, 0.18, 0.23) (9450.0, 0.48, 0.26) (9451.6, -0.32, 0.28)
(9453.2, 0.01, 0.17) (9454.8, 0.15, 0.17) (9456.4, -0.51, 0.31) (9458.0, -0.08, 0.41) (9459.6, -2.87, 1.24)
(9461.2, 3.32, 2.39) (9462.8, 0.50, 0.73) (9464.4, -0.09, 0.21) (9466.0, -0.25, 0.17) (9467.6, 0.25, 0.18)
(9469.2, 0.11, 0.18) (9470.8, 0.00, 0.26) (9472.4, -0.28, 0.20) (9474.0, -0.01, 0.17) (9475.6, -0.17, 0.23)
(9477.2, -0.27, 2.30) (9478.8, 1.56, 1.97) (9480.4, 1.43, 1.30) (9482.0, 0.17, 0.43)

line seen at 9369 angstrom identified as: [O II]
